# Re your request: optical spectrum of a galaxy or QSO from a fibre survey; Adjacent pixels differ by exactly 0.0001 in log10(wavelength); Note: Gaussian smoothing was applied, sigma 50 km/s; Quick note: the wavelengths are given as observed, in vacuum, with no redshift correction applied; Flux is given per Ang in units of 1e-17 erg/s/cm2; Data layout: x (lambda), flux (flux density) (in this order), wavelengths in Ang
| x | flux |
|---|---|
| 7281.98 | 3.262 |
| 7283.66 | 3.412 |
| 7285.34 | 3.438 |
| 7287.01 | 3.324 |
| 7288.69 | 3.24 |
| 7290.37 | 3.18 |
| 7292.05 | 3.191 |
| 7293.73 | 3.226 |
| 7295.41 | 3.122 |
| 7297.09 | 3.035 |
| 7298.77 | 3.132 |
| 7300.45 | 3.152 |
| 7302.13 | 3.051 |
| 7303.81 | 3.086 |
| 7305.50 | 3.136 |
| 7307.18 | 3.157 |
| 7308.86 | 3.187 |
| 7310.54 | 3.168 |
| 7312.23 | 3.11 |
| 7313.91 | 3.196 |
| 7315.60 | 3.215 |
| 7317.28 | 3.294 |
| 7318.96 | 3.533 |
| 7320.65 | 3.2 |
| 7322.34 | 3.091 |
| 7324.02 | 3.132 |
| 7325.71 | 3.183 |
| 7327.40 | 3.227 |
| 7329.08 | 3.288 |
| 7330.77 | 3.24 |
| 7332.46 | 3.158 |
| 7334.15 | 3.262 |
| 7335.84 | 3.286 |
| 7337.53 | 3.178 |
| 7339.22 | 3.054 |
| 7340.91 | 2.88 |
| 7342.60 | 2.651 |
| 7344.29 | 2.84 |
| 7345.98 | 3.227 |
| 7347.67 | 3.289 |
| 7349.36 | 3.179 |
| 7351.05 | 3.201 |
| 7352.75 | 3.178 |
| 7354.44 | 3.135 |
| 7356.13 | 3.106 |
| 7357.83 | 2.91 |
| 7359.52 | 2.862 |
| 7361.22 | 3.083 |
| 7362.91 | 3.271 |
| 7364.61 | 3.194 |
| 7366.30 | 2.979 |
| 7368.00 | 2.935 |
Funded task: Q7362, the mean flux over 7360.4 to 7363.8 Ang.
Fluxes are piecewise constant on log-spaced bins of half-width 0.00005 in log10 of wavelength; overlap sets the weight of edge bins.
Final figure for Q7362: 3.18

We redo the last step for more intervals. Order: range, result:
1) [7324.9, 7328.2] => 3.2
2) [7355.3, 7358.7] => 3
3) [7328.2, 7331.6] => 3.27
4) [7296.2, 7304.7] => 3.09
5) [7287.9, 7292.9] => 3.2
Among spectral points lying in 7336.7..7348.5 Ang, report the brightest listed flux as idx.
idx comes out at 3.289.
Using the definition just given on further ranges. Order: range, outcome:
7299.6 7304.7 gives 3.152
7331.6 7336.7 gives 3.286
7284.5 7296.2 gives 3.438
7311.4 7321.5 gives 3.533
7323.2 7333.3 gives 3.288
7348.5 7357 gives 3.201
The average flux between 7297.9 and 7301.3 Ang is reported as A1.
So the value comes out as 3.14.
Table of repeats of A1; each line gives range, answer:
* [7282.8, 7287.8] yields 3.39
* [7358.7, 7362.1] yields 2.98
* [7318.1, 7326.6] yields 3.23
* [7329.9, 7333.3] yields 3.2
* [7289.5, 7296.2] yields 3.18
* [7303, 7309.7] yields 3.14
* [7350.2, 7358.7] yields 3.11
